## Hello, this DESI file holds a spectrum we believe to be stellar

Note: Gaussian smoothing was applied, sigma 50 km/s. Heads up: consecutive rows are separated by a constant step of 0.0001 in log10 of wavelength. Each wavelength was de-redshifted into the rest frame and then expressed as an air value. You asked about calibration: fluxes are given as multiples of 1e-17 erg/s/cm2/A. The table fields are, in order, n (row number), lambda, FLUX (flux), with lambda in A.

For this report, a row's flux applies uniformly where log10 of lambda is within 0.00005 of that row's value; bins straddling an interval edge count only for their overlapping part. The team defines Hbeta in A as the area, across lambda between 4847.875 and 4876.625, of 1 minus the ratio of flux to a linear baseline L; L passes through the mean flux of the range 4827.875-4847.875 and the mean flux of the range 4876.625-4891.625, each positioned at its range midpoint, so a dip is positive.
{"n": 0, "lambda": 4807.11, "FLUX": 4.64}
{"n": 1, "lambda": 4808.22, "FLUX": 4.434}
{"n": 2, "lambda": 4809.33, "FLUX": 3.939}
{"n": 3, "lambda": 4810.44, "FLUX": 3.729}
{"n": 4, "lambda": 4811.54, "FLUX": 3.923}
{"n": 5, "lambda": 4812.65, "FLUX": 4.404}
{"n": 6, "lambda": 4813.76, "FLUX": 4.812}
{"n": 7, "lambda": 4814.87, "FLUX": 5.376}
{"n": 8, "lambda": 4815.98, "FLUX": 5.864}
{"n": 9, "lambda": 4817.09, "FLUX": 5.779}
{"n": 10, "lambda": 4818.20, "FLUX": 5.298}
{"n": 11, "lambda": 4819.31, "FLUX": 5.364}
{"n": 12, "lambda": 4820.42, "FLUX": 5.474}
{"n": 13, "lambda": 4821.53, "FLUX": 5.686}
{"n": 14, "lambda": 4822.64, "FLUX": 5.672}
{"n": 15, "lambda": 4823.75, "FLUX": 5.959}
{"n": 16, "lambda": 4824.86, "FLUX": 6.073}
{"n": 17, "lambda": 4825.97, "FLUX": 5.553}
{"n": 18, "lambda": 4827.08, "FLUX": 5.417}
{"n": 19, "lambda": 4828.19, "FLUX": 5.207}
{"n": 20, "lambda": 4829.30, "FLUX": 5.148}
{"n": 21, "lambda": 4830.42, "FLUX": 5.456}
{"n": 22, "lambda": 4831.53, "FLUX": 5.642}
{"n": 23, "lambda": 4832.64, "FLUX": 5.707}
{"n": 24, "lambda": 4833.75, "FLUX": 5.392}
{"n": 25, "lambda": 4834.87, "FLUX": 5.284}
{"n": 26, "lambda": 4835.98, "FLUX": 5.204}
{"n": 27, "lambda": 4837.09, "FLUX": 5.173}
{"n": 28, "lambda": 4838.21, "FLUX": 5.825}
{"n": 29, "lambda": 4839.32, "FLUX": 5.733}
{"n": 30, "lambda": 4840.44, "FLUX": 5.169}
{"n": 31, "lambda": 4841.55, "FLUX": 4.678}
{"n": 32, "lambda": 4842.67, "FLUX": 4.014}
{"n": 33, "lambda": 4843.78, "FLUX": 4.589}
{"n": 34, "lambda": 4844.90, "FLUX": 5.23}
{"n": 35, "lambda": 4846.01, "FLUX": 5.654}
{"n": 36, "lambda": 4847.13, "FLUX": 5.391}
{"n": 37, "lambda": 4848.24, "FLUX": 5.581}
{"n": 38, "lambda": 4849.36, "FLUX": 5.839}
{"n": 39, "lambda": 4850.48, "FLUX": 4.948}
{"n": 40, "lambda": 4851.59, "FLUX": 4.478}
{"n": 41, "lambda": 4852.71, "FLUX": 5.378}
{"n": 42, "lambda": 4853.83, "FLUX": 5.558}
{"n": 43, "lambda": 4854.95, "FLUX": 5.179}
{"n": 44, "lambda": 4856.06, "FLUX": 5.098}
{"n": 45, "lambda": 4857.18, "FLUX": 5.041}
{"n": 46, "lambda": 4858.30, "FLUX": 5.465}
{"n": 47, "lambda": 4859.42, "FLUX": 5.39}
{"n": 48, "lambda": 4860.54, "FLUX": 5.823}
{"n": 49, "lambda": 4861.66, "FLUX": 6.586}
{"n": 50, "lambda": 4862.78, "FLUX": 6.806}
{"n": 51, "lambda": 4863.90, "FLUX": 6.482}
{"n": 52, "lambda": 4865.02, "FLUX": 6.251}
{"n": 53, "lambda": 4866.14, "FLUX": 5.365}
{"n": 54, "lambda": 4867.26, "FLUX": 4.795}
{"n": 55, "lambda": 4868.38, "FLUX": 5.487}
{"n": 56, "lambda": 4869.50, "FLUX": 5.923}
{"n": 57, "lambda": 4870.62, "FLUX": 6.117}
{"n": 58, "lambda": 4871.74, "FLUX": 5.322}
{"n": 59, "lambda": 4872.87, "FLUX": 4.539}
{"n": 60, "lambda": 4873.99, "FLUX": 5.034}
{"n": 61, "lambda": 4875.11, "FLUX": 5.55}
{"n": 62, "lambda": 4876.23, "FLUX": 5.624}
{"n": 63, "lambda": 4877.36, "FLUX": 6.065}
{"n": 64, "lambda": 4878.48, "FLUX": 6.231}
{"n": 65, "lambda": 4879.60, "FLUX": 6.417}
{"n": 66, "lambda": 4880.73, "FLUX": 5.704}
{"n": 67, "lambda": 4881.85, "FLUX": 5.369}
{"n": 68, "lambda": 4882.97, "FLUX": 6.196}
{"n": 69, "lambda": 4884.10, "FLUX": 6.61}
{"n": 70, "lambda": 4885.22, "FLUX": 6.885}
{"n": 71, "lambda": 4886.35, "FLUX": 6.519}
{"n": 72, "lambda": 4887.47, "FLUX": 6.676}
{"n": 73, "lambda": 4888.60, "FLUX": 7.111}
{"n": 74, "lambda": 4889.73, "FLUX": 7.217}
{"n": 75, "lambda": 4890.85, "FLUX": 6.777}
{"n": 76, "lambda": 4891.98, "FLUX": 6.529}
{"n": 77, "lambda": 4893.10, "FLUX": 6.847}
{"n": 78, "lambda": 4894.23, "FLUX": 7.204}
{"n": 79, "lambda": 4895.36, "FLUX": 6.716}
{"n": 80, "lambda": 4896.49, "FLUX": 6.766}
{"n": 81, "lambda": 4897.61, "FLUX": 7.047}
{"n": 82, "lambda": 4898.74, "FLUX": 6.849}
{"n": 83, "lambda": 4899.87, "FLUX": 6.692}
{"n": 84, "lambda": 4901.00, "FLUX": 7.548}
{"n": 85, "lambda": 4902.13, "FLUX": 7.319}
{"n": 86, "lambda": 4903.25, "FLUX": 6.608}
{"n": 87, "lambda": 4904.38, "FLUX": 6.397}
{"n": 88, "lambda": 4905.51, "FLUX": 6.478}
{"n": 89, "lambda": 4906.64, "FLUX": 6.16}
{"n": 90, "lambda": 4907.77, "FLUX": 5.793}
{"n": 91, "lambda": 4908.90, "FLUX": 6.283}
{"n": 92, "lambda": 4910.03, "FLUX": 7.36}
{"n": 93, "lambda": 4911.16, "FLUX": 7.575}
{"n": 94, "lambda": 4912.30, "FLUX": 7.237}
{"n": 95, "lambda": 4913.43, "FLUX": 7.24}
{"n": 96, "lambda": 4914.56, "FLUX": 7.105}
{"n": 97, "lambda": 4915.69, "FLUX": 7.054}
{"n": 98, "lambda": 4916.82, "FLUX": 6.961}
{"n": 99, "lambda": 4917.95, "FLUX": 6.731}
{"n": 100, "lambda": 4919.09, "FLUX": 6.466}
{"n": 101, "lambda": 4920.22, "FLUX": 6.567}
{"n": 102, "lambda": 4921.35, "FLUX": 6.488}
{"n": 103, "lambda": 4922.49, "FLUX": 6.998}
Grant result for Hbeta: 1.7 A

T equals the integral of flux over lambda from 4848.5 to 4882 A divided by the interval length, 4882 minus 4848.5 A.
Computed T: 5.6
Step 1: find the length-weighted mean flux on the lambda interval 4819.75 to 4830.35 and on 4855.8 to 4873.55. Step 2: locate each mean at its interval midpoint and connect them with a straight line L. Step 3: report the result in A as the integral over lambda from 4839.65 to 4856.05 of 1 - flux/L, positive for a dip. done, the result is 1.4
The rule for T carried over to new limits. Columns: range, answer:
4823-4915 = 5.96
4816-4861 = 5.37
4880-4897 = 6.6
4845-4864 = 5.54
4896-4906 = 6.86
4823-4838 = 5.49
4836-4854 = 5.19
